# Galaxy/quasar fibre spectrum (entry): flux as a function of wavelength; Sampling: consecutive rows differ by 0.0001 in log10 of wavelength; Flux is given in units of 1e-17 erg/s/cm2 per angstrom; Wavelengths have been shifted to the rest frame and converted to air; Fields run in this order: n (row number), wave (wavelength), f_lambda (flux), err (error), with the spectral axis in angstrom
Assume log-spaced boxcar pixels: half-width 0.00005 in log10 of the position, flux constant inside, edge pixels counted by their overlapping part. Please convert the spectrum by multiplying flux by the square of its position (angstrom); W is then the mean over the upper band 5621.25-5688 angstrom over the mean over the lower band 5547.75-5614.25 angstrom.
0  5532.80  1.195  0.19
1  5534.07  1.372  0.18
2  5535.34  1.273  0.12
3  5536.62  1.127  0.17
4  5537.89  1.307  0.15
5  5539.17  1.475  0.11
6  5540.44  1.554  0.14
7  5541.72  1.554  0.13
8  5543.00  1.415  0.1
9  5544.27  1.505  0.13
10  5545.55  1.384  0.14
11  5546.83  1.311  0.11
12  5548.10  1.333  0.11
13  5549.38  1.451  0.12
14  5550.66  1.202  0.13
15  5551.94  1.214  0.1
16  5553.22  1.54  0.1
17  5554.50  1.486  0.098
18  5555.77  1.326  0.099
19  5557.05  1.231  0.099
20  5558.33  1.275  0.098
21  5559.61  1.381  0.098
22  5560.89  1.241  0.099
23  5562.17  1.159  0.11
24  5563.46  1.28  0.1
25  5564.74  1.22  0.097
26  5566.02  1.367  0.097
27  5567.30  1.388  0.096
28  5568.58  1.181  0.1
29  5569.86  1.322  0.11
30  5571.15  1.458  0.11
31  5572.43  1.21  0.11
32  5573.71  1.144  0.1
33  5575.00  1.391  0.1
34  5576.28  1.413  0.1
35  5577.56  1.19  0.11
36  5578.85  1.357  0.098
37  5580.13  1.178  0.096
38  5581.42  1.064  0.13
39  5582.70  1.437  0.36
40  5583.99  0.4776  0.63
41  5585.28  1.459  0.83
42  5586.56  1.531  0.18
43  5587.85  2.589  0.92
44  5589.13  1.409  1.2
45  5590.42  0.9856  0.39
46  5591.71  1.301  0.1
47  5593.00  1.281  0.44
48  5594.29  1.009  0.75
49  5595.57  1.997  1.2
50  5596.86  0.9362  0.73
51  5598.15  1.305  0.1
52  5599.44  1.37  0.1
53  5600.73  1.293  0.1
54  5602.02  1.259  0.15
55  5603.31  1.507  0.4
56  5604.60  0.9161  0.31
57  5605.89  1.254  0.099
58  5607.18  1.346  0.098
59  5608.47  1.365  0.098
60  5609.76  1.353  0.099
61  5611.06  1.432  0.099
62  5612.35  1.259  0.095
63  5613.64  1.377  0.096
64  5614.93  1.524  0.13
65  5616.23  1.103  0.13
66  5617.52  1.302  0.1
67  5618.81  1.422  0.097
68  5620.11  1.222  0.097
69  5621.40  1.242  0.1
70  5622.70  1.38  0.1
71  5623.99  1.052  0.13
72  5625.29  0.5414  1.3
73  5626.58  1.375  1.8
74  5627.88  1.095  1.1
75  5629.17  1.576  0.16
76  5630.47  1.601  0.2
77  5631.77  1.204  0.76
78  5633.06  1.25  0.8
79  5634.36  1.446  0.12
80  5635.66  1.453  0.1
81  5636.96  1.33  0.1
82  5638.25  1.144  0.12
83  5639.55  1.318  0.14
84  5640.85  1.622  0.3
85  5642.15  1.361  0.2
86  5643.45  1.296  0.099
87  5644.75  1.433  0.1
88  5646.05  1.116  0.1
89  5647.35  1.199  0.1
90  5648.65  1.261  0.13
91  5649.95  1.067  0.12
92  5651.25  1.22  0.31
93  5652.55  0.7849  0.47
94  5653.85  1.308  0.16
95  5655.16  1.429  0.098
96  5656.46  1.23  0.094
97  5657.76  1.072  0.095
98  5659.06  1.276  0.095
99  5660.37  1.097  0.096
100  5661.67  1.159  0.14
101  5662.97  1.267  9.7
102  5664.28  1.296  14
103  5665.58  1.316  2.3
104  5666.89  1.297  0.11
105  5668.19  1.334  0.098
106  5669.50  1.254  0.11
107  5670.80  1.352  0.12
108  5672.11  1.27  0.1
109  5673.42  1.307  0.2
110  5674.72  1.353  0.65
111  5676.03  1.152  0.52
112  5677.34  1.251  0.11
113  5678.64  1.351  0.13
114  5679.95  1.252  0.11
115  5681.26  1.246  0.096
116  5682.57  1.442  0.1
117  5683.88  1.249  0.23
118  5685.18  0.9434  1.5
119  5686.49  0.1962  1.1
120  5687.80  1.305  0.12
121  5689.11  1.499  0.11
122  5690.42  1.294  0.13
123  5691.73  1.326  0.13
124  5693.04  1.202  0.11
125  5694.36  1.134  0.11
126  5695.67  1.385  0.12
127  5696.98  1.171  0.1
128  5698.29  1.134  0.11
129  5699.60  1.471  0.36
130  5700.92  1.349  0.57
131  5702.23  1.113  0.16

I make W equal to 0.96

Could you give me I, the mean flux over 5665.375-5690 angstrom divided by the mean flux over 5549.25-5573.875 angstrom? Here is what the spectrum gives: 0.94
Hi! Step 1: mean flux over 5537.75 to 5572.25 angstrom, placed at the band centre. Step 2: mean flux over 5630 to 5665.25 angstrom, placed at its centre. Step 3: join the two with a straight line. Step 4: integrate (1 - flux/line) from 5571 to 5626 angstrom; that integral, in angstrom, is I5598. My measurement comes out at 0.8 angstrom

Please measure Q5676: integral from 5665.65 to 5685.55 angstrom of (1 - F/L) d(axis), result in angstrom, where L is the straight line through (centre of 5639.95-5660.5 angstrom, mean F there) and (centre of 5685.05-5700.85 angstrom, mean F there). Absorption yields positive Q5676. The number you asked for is -1.1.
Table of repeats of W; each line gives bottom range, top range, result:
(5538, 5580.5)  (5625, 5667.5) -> 0.97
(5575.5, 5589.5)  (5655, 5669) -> 0.93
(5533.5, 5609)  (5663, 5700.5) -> 0.97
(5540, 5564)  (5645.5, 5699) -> 0.93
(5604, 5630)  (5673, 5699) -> 0.98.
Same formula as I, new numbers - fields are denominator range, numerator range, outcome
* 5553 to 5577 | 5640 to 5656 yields 0.96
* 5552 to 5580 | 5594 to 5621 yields 1.01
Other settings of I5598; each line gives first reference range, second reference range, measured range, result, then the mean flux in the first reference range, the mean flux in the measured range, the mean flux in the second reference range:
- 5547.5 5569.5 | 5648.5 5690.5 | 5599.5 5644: -1.6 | 1.31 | 1.3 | 1.21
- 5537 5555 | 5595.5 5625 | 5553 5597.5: 1.1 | 1.4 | 1.32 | 1.29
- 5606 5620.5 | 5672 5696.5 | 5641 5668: 0.7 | 1.34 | 1.23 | 1.22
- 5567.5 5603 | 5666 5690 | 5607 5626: 0.4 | 1.32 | 1.26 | 1.23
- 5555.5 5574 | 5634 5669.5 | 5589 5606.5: 0.1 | 1.28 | 1.27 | 1.26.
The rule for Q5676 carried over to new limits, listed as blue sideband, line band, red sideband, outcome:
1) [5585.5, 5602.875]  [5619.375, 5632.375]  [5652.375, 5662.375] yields 0.7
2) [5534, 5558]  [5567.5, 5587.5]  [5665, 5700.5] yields 1.0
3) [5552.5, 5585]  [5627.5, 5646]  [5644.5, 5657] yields -2.3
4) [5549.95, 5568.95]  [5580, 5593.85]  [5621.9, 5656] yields -0.5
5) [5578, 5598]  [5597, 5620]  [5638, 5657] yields 0.0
